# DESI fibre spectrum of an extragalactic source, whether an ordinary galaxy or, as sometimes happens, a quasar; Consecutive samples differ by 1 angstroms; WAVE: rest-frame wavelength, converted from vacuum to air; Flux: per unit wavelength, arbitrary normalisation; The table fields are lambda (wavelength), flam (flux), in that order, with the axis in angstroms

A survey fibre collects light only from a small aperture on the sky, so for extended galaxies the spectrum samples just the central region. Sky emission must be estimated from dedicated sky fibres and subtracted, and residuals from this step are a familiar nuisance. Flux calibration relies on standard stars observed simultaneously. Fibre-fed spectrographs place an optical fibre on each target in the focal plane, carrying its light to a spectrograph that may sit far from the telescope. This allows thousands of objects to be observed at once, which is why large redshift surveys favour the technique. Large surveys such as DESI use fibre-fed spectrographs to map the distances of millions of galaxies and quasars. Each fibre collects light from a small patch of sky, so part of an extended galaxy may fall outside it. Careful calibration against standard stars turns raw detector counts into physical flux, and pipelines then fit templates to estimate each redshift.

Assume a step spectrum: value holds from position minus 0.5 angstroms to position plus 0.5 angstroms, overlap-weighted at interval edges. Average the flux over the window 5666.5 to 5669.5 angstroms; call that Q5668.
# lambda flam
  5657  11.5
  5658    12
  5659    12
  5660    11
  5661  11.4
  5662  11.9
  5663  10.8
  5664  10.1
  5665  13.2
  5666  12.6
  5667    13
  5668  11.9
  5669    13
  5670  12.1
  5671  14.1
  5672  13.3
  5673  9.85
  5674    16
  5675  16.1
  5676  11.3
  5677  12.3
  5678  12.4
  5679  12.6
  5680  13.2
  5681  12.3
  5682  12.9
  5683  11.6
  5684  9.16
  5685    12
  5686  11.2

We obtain 12.6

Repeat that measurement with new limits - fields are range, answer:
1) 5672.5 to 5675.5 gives 14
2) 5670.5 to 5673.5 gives 12.4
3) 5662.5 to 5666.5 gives 11.7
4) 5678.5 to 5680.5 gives 12.9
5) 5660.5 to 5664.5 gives 11.1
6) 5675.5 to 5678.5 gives 12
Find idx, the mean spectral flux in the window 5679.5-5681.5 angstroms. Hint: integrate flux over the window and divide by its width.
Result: 12.8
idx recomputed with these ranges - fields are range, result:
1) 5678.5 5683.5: 12.5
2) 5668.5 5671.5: 13.1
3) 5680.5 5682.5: 12.6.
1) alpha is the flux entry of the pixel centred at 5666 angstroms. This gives 12.6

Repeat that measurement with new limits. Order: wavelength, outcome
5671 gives 14.1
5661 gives 11.4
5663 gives 10.8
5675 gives 16.1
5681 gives 12.3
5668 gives 11.9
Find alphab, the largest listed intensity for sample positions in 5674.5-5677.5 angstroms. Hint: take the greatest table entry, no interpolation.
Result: 16.1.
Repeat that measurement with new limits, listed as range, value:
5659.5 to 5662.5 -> 11.9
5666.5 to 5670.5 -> 13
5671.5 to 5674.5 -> 16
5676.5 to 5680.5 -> 13.2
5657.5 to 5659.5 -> 12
